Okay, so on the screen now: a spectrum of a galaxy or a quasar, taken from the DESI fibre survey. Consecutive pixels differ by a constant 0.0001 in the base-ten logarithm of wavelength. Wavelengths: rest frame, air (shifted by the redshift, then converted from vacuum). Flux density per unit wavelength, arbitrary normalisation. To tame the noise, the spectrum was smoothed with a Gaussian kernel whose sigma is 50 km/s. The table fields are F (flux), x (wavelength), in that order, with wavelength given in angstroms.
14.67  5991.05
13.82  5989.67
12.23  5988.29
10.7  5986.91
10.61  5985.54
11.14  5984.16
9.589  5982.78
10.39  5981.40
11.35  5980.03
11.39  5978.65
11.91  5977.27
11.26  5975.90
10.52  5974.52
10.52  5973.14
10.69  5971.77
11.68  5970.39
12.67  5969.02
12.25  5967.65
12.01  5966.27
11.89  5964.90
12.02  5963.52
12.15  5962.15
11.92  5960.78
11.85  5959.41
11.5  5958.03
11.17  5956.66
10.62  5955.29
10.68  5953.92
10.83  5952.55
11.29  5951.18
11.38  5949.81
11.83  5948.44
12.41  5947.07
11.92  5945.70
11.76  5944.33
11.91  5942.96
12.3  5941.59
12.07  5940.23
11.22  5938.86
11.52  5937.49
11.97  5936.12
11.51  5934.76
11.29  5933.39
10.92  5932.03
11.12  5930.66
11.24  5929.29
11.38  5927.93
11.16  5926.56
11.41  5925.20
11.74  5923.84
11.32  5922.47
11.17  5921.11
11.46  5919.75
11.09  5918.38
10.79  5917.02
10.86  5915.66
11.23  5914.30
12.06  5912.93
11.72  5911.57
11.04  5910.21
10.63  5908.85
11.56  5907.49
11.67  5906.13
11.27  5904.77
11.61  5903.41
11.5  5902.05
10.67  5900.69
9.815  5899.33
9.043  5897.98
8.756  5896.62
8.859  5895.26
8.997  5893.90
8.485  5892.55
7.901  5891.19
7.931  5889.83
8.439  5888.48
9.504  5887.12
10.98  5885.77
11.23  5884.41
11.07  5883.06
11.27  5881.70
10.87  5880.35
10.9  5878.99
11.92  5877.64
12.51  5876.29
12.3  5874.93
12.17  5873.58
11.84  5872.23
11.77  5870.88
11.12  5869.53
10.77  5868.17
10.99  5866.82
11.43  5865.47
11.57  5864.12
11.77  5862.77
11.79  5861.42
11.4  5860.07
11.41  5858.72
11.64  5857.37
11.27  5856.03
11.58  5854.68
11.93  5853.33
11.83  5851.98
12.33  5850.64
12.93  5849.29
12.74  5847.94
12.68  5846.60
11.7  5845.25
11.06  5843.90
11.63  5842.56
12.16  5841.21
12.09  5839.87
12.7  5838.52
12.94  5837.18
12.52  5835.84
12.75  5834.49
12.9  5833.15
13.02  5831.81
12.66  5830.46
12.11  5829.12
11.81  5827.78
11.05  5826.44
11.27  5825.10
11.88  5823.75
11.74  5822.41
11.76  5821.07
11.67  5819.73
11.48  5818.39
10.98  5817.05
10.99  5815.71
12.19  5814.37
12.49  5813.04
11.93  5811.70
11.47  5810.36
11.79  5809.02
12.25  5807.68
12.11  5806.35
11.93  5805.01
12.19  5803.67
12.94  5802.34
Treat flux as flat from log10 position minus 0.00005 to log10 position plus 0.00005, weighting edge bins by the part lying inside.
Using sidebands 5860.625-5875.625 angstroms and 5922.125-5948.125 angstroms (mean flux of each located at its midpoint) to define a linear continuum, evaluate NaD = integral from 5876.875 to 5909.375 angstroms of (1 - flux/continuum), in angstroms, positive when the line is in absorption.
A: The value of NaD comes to 3.9 angstroms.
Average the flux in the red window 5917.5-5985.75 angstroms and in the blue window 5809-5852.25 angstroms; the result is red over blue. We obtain 0.95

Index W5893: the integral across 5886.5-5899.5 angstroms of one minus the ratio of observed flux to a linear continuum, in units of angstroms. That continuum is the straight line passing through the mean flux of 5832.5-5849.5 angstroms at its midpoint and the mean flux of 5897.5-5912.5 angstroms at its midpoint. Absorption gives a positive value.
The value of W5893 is 2.9 angstroms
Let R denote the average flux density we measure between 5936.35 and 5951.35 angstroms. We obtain 11.8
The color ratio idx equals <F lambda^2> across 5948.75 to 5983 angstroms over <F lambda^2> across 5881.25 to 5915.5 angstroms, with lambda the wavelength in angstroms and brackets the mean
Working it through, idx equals 1.1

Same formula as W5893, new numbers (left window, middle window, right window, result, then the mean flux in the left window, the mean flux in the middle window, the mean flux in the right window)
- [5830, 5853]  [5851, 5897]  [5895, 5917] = 3.0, 12.4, 10.9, 10.8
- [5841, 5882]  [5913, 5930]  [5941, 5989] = 0.4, 11.7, 11.3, 11.4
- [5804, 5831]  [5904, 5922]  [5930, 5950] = 0.7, 11.8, 11.3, 11.7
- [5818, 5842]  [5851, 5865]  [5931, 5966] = 0.4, 12.1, 11.6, 11.6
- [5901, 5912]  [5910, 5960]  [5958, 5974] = 0.5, 11.3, 11.4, 11.8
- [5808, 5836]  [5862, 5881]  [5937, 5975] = 0.4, 11.9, 11.6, 11.6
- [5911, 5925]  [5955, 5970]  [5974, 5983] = -1.0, 11.3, 11.9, 11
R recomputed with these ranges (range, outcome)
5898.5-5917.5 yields 11.2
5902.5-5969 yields 11.5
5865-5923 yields 10.8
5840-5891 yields 11.4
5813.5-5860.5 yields 12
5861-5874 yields 11.5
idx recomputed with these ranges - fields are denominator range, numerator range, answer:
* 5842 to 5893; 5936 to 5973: 1.07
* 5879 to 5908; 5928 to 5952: 1.17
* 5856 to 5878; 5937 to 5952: 1.04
